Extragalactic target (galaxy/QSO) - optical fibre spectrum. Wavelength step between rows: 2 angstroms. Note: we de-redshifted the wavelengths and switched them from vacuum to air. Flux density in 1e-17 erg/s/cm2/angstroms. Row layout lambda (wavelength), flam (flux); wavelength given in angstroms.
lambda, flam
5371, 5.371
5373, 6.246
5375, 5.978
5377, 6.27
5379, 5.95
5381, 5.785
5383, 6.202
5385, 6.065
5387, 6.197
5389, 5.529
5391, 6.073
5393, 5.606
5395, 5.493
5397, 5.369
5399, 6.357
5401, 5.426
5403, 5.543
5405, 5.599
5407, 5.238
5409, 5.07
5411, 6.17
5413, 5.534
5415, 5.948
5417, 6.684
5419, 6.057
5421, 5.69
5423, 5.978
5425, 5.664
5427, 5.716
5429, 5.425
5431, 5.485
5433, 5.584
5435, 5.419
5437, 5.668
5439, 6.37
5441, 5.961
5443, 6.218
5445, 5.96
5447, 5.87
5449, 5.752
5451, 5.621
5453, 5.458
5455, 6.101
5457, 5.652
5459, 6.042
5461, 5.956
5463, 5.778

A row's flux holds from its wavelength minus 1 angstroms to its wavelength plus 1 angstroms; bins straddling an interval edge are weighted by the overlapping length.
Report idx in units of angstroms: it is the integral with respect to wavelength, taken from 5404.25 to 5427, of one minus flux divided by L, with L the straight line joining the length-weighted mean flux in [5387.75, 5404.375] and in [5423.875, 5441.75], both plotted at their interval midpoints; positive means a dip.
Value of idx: -0.38 angstroms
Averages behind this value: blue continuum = 5.68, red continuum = 5.7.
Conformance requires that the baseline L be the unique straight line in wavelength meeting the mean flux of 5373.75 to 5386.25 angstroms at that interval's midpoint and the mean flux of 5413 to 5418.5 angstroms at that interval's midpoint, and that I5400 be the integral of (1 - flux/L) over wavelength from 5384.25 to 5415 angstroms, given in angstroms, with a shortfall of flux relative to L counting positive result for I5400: 2.1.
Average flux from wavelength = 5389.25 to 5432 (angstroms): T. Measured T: 5.72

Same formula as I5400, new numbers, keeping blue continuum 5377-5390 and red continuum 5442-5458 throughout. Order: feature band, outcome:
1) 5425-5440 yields 0.52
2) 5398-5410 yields 0.80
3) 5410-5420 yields -0.29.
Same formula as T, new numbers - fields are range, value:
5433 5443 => 5.86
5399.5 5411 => 5.49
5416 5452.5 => 5.83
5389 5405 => 5.68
